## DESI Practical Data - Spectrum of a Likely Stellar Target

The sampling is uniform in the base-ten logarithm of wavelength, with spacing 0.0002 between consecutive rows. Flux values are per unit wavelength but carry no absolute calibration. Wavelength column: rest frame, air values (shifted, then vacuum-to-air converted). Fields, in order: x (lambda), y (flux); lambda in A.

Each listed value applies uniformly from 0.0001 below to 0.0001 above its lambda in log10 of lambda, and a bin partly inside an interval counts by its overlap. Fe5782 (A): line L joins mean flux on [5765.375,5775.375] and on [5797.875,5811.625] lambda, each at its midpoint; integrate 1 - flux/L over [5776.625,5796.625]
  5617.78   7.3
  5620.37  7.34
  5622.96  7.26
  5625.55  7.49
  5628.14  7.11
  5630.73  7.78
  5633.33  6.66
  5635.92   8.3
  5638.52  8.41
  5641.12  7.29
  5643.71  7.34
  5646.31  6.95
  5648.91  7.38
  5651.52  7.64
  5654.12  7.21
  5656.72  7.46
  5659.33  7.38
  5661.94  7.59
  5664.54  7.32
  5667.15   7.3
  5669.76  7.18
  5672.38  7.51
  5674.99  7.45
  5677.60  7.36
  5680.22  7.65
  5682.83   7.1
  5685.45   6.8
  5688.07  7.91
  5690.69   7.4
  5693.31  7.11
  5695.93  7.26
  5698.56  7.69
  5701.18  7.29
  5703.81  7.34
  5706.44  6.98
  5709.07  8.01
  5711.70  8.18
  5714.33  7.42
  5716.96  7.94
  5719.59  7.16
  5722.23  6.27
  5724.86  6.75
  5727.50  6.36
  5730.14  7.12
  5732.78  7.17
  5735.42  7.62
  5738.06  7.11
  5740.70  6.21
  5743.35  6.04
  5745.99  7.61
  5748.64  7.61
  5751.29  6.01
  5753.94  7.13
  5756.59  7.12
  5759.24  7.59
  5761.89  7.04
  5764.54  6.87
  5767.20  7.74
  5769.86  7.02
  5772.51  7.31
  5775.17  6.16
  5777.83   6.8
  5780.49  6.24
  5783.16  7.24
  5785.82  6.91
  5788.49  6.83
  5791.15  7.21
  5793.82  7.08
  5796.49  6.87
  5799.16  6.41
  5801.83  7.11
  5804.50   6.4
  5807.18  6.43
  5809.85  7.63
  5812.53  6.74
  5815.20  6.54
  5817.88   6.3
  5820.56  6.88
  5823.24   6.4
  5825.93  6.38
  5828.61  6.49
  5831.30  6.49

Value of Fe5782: 0.2 A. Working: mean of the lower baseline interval 7.15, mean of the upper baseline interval 6.8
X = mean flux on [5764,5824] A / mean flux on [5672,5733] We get 0.9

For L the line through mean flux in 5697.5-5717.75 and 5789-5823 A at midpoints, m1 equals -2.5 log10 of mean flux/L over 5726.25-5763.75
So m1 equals 0.046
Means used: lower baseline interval 7.6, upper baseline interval 6.79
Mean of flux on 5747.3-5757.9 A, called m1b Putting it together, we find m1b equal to 6.96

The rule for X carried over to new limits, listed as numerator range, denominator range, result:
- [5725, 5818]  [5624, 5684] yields 0.93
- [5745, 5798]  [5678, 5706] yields 0.96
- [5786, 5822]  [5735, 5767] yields 0.97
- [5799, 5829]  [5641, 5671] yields 0.91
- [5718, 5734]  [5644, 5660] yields 0.93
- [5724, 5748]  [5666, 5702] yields 0.94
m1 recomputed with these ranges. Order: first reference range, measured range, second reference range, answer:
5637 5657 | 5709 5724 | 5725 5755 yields -0.058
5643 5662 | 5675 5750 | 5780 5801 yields -0.013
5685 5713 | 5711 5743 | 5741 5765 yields 0.024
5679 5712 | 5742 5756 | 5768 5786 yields 0.022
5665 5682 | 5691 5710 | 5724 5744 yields -0.034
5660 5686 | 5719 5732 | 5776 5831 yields 0.059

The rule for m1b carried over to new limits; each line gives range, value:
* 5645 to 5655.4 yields 7.29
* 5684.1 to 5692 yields 7.37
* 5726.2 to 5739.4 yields 7.08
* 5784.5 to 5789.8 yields 6.86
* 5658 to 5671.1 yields 7.35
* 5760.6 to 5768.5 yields 7.22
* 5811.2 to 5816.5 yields 6.65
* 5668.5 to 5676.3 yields 7.38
